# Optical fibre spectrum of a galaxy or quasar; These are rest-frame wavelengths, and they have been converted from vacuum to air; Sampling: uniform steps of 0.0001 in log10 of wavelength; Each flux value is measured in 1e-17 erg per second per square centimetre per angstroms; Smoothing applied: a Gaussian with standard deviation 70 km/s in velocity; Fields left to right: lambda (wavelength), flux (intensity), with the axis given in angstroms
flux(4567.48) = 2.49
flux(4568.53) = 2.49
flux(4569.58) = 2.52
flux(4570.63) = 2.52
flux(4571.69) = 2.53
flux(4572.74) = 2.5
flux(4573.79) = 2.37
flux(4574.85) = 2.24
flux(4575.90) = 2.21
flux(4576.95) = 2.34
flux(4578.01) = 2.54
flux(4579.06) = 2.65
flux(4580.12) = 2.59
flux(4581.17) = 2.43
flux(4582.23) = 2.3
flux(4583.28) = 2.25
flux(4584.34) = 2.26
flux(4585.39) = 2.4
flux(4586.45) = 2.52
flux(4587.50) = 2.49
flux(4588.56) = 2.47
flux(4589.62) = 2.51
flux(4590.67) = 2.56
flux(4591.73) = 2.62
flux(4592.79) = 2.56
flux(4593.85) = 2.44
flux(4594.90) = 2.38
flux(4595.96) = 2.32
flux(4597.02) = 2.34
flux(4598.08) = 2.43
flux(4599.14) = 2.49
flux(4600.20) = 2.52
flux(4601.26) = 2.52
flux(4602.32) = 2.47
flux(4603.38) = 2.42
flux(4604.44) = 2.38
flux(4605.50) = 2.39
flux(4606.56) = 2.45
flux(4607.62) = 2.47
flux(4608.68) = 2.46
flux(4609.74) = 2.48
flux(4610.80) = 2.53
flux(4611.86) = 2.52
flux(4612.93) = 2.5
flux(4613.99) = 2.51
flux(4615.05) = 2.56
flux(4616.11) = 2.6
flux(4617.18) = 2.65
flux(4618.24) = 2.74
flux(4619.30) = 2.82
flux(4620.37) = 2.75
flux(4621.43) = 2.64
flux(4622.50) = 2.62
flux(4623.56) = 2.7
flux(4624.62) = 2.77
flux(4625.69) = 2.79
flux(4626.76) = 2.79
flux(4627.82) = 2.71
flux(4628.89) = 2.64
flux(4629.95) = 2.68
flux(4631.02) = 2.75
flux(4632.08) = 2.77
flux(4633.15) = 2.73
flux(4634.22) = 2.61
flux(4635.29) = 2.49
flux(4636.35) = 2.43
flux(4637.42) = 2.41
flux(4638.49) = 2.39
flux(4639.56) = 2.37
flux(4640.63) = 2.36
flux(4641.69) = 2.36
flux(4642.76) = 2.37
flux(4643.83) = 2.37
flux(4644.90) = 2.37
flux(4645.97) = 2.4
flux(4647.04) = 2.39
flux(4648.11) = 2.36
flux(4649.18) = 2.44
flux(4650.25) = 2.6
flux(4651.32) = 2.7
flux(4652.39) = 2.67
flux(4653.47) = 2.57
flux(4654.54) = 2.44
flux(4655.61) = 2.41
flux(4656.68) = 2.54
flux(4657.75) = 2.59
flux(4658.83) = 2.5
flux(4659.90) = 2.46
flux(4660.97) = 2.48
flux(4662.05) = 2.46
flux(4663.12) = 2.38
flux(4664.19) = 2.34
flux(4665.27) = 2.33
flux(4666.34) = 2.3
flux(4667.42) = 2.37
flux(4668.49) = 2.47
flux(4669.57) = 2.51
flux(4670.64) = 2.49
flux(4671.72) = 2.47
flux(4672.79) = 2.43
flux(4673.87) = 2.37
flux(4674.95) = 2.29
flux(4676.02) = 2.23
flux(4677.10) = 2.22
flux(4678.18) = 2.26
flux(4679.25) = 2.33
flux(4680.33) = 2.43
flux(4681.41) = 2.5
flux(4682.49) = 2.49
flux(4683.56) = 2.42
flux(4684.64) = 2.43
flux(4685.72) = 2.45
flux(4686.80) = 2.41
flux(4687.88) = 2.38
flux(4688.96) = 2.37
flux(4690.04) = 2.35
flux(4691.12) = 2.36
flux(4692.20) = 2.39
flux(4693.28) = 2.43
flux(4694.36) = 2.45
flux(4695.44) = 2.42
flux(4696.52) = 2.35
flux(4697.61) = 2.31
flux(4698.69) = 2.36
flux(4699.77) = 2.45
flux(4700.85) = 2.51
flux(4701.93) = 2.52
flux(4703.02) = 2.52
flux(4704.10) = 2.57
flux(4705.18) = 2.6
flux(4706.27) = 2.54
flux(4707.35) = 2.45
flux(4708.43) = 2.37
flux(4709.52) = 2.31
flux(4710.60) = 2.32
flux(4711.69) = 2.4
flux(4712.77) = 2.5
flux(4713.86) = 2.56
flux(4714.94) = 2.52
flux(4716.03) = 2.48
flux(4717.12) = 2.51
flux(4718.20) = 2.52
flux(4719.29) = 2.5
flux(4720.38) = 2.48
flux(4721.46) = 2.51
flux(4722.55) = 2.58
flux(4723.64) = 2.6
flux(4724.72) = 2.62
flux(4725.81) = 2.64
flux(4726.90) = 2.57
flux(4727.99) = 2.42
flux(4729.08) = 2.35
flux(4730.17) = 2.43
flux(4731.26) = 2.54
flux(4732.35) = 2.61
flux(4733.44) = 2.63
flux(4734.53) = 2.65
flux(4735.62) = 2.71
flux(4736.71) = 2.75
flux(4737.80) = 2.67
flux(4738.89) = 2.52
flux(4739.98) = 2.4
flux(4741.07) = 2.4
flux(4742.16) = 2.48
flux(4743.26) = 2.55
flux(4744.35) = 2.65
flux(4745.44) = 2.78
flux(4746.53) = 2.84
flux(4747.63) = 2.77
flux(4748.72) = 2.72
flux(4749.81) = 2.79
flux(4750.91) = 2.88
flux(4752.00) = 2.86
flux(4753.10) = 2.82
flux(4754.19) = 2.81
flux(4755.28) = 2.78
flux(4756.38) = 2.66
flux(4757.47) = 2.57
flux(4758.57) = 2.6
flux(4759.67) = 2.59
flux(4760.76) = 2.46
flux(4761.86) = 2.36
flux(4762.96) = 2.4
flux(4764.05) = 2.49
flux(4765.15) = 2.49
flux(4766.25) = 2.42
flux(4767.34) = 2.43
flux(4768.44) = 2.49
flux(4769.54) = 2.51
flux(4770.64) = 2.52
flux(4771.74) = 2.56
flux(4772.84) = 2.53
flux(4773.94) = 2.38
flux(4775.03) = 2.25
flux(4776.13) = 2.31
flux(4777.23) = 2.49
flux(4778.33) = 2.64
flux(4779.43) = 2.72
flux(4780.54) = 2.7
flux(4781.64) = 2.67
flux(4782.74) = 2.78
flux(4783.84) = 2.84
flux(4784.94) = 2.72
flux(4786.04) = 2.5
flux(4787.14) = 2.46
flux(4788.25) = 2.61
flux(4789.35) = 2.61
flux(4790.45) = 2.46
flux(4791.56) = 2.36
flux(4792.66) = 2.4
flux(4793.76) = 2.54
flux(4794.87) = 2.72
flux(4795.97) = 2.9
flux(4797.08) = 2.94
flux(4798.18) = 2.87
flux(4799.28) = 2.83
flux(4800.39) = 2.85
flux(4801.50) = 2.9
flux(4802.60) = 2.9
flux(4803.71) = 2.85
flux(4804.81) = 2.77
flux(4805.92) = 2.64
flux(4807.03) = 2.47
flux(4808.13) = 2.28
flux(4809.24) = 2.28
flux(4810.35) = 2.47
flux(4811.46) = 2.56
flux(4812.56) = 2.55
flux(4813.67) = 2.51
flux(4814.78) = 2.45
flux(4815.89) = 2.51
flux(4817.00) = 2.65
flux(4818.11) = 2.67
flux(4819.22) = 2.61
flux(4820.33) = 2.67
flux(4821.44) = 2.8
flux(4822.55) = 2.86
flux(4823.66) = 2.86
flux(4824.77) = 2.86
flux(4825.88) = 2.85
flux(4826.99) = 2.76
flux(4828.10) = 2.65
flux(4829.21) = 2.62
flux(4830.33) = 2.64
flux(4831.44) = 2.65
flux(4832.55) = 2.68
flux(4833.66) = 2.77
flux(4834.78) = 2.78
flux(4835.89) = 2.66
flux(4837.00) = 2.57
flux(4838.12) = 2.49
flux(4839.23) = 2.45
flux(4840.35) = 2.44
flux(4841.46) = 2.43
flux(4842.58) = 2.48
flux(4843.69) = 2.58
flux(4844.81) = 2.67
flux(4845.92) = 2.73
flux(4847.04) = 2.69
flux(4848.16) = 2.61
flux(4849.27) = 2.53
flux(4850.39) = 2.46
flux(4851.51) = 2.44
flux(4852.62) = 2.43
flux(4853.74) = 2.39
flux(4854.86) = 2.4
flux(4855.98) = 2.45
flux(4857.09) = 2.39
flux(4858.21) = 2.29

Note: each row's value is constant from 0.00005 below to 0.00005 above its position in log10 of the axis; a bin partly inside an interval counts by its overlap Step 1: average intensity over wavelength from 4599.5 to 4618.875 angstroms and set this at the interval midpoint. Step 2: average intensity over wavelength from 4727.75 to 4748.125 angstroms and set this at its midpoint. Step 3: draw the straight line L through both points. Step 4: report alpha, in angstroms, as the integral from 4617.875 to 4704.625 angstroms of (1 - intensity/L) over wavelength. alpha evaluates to 2.1 angstroms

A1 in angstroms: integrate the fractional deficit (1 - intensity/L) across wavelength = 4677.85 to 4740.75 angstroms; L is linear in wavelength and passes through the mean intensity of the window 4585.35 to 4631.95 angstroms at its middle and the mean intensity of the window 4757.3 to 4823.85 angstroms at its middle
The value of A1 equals 2.4 angstroms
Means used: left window 2.56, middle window 2.48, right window 2.59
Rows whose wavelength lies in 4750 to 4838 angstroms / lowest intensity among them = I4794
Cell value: 2.25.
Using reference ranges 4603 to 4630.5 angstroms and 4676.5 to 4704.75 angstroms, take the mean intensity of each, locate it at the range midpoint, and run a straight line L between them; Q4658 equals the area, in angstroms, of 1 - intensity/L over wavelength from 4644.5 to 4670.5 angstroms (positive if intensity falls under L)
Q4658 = 0.3 angstroms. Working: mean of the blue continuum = 2.6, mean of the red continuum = 2.41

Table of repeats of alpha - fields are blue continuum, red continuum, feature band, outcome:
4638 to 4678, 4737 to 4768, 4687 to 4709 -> 0.6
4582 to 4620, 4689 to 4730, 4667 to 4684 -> 0.6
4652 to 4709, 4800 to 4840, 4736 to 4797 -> -0.7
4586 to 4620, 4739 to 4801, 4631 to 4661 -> 0.5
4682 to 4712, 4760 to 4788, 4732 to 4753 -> -1.6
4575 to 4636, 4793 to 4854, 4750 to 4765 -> -0.2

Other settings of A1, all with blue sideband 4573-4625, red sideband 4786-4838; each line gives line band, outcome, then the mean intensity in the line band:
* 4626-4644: -0.2 angstroms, 2.55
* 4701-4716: 0.6 angstroms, 2.48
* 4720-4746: 0.3 angstroms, 2.57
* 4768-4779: 0.7 angstroms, 2.47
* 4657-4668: 0.5 angstroms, 2.42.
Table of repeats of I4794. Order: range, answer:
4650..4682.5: 2.22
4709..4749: 2.31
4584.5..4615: 2.32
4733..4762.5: 2.36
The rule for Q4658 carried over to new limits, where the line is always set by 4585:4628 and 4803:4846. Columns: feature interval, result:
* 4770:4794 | 0.5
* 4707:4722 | 0.7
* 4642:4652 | 0.4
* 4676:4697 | 1.5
